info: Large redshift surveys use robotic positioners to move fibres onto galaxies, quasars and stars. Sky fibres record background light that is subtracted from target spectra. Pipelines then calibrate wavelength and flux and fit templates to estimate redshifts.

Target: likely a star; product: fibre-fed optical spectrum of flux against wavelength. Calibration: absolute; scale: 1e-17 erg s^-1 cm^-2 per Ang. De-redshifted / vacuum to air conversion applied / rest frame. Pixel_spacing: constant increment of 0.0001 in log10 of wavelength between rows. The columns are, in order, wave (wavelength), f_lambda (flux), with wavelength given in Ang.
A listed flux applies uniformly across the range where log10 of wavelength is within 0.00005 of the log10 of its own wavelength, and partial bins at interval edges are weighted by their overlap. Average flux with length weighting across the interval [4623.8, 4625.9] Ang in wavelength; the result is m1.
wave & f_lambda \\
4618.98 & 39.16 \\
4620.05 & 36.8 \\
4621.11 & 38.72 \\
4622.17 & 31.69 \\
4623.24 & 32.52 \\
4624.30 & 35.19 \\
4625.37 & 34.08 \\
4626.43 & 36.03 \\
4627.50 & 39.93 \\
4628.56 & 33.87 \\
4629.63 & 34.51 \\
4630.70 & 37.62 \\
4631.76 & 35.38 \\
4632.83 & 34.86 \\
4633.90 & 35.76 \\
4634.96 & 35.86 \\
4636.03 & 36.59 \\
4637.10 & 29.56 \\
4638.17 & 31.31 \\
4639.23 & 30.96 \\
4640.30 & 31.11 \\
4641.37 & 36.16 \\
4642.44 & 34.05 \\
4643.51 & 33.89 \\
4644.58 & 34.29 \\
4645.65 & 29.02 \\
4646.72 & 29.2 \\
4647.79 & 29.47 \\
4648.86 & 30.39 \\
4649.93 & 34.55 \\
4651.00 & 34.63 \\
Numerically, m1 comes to 34.6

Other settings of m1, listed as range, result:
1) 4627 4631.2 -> 36.4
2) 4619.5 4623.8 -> 35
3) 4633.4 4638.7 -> 33.8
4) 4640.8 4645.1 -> 34.5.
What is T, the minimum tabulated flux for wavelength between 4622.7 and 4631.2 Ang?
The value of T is 32.52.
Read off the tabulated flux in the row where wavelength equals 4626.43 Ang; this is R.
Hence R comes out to 36.03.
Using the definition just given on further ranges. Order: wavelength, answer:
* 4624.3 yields 35.19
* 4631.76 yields 35.38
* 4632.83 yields 34.86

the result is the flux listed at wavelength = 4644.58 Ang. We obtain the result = 34.29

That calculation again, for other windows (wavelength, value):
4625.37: 34.08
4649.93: 34.55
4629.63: 34.51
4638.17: 31.31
